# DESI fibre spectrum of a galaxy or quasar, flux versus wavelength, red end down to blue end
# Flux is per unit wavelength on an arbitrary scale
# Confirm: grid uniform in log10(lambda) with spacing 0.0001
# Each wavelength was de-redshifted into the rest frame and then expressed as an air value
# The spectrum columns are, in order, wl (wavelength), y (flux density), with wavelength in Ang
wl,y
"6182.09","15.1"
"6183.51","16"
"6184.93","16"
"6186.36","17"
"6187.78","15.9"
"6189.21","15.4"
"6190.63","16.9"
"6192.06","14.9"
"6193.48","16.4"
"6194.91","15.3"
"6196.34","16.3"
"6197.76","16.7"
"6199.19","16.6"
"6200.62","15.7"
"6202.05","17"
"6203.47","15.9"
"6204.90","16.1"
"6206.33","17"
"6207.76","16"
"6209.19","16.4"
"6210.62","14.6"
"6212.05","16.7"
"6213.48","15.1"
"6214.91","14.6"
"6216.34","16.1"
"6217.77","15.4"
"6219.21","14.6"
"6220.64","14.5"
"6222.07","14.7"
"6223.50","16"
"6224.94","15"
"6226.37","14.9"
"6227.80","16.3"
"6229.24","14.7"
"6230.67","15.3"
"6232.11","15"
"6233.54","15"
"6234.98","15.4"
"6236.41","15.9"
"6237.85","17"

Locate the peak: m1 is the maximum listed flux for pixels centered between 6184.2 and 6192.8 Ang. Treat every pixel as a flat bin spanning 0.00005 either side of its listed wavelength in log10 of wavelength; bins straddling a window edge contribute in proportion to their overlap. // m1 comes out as 17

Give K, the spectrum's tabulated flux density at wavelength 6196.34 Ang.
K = 16.3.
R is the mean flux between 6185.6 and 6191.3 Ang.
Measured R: 16.3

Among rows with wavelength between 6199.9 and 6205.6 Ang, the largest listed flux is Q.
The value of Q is 17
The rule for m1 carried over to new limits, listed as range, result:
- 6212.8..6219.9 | 16.1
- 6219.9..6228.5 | 16.3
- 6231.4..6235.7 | 15.4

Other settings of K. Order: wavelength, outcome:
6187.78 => 15.9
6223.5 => 16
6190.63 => 16.9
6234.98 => 15.4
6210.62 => 14.6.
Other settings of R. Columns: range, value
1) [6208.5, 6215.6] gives 15.5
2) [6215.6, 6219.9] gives 15.3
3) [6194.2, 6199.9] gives 16.2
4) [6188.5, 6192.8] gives 15.8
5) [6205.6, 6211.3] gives 16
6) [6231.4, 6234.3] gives 15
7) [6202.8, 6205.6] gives 16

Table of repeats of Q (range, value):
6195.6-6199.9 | 16.7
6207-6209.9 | 16.4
